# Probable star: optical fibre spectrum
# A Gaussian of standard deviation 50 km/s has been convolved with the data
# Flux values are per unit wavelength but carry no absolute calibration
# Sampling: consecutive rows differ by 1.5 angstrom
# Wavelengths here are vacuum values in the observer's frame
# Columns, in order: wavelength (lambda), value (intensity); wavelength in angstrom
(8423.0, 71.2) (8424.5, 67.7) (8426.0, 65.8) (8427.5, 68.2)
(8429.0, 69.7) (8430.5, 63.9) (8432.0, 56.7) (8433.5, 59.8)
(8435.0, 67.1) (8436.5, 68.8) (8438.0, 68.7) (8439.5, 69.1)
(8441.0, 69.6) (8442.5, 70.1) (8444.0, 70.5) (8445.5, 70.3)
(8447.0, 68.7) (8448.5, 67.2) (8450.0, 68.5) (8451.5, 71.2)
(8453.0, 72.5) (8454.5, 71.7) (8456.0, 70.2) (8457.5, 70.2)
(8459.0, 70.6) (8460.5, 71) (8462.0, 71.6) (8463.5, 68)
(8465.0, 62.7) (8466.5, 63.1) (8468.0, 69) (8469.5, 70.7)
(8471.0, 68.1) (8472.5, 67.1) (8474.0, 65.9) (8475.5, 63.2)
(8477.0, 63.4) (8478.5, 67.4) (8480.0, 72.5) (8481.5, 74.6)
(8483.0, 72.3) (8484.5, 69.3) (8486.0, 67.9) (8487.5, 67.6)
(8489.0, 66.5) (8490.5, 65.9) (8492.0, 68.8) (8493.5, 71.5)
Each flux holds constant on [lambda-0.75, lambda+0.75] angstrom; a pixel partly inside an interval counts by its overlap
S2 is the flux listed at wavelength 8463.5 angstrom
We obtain 68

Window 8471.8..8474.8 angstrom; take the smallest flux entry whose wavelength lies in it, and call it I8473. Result 65.9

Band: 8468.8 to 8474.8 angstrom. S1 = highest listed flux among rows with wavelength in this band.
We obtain 70.7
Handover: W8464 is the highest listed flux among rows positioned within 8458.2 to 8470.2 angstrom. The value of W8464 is 71.6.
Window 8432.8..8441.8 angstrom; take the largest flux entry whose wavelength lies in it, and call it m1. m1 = 69.6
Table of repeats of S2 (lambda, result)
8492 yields 68.8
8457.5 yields 70.2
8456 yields 70.2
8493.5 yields 71.5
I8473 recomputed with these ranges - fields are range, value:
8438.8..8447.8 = 68.7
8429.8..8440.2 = 56.7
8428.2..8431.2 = 63.9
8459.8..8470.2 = 62.7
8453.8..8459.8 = 70.2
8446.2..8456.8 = 67.2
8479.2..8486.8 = 67.9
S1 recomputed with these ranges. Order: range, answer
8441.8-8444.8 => 70.5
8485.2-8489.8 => 67.9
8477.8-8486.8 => 74.6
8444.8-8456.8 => 72.5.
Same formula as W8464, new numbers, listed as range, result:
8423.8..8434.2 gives 69.7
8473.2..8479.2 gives 67.4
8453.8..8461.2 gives 71.7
